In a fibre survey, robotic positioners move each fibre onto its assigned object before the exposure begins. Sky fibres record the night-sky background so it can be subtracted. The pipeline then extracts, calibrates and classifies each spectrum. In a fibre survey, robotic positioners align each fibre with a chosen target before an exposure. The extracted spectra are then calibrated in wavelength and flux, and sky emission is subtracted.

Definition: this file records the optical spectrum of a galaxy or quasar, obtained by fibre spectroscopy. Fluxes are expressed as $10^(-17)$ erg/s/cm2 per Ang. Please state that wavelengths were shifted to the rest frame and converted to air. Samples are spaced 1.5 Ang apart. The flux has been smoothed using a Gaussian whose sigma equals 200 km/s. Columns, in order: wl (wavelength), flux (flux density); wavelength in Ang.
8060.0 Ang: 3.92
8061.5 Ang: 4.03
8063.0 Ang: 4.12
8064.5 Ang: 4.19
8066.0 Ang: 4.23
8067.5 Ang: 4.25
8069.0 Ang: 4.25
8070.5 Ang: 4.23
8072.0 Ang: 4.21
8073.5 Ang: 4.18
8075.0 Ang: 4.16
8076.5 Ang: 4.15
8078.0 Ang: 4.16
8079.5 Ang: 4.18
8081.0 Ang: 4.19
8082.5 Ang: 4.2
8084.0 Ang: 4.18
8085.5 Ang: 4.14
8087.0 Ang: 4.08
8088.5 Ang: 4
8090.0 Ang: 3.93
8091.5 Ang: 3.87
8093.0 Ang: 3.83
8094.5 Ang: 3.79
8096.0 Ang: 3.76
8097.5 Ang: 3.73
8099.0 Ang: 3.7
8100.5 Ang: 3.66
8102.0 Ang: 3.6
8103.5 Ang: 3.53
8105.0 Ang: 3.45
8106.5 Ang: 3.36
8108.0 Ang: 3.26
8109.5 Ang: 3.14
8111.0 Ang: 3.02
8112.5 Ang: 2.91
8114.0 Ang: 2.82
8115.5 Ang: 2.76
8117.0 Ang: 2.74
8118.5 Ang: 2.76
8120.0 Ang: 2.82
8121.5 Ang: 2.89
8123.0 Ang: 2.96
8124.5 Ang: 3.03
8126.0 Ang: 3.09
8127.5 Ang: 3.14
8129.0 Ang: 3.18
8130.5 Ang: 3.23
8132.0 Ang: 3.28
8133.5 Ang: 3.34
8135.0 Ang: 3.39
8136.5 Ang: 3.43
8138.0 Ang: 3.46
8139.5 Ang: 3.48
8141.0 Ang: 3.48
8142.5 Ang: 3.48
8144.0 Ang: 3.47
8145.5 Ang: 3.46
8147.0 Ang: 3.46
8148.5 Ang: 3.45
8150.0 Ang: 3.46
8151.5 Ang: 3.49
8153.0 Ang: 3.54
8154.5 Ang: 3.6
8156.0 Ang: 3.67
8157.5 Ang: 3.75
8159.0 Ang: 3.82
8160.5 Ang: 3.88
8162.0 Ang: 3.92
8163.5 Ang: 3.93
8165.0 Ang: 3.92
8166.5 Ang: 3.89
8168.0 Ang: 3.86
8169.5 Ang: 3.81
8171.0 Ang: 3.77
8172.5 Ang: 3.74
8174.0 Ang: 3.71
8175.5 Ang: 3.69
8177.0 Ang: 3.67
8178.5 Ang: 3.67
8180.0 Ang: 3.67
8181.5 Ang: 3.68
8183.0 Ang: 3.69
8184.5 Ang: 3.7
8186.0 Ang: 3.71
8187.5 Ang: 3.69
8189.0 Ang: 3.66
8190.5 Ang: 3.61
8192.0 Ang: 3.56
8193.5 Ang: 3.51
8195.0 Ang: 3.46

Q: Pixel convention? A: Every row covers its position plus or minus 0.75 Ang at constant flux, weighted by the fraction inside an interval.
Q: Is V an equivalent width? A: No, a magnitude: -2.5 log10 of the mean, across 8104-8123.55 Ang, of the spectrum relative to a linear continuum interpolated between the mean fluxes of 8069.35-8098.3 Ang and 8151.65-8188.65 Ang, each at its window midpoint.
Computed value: 0.298 mag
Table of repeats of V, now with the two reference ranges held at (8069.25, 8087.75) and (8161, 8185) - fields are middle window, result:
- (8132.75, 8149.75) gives 0.14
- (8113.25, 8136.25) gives 0.29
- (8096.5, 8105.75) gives 0.13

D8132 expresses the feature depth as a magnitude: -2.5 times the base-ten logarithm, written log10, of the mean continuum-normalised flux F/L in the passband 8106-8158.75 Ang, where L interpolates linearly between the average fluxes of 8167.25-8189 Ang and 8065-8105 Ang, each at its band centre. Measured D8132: 0.182 mag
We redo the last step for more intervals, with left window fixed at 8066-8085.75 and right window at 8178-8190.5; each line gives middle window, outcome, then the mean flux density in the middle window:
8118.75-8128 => 0.31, 2.97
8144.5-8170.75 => 0.03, 3.7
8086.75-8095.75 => 0.06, 3.9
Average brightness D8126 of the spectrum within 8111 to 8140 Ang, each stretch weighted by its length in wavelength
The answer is 3.08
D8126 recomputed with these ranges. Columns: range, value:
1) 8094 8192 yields 3.47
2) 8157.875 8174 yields 3.84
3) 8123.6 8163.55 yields 3.47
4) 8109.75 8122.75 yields 2.86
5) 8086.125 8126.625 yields 3.35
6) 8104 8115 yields 3.14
